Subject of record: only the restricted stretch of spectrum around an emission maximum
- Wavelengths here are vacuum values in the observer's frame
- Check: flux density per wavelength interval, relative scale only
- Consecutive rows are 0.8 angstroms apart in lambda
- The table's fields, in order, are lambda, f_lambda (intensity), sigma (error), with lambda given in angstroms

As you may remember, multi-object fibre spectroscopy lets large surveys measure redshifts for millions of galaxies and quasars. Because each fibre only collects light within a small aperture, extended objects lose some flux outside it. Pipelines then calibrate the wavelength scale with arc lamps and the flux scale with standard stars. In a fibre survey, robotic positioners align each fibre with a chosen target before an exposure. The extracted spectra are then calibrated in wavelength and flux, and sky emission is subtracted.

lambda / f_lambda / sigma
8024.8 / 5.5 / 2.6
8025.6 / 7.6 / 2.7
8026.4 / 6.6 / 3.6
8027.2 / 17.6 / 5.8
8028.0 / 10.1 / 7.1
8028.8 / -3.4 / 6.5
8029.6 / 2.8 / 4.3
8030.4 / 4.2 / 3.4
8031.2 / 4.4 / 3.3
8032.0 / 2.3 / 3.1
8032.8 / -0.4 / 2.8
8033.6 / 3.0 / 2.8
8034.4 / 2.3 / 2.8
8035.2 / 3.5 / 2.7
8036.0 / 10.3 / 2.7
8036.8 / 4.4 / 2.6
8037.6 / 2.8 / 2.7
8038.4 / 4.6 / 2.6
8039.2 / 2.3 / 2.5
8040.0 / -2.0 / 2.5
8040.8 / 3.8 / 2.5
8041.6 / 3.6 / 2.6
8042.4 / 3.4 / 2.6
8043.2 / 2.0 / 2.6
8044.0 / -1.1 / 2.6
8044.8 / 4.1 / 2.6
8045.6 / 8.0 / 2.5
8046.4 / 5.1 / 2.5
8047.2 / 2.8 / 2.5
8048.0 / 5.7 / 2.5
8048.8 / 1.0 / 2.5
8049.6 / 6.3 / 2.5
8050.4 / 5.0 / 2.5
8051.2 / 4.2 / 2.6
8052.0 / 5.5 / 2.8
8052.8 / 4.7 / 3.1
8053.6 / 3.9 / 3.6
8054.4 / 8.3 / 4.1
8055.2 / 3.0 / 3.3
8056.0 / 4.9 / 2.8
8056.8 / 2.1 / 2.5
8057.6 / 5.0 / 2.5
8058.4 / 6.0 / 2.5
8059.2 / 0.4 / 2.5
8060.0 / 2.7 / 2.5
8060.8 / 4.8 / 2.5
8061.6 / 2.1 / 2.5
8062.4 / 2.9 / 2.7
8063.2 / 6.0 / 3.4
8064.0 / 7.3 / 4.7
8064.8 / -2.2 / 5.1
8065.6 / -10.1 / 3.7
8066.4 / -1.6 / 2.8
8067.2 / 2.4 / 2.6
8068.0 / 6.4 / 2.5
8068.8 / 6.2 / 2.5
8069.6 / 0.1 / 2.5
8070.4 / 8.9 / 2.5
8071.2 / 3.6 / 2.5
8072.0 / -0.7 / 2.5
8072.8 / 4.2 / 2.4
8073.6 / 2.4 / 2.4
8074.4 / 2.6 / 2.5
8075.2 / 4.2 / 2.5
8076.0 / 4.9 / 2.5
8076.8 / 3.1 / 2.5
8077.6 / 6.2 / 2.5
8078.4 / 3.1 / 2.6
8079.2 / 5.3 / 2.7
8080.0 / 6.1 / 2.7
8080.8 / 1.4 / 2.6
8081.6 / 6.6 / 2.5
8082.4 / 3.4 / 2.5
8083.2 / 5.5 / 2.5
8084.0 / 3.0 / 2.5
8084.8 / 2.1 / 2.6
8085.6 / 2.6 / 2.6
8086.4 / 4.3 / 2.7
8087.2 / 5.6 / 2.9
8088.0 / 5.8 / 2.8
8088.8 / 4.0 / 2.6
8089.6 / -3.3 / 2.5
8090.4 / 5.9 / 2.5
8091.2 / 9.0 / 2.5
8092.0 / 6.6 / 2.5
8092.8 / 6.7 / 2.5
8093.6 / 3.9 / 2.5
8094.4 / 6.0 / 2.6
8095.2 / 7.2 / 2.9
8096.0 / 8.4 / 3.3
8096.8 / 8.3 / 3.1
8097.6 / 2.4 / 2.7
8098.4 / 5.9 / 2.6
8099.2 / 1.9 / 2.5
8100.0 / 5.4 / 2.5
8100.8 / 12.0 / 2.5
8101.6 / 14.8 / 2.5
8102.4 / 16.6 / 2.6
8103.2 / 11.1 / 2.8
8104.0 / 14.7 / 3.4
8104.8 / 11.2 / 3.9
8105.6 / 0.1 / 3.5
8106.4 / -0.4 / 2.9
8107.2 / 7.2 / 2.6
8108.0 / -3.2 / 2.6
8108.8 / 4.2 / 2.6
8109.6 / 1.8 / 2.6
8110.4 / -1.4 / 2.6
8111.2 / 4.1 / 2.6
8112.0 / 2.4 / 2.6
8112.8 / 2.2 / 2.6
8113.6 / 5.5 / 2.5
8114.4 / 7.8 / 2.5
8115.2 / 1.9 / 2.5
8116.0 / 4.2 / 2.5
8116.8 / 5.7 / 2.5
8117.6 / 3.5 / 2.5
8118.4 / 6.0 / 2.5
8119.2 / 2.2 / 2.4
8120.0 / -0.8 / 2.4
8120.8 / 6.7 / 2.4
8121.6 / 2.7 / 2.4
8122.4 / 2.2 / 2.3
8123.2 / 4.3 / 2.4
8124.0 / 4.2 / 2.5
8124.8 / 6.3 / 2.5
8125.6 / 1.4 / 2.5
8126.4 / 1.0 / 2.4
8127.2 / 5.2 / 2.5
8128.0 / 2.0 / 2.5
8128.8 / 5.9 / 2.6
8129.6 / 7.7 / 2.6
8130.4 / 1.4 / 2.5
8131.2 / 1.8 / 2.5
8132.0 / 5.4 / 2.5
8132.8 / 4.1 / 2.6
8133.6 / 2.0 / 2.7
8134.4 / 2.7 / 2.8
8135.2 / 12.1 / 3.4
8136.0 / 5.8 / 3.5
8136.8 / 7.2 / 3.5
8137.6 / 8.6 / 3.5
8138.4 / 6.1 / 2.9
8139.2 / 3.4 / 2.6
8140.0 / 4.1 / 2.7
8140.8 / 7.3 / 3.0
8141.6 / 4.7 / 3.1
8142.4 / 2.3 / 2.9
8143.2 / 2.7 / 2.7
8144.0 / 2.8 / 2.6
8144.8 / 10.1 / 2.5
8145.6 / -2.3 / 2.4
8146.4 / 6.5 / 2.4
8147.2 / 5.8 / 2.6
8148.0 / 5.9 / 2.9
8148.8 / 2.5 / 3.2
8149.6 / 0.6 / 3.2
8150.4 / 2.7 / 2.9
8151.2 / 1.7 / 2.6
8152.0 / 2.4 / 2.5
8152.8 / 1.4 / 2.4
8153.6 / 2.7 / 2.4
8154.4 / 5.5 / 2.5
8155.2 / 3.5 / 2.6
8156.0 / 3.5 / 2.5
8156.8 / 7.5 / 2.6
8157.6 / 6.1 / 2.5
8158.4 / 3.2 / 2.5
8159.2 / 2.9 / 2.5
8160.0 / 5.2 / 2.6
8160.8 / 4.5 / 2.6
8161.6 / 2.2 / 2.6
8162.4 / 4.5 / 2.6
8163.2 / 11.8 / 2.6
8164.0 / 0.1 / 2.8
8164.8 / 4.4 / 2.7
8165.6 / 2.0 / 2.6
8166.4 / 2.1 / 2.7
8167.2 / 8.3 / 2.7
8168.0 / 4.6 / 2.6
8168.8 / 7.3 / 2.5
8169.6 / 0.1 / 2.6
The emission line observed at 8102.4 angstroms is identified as H-gamma 4340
